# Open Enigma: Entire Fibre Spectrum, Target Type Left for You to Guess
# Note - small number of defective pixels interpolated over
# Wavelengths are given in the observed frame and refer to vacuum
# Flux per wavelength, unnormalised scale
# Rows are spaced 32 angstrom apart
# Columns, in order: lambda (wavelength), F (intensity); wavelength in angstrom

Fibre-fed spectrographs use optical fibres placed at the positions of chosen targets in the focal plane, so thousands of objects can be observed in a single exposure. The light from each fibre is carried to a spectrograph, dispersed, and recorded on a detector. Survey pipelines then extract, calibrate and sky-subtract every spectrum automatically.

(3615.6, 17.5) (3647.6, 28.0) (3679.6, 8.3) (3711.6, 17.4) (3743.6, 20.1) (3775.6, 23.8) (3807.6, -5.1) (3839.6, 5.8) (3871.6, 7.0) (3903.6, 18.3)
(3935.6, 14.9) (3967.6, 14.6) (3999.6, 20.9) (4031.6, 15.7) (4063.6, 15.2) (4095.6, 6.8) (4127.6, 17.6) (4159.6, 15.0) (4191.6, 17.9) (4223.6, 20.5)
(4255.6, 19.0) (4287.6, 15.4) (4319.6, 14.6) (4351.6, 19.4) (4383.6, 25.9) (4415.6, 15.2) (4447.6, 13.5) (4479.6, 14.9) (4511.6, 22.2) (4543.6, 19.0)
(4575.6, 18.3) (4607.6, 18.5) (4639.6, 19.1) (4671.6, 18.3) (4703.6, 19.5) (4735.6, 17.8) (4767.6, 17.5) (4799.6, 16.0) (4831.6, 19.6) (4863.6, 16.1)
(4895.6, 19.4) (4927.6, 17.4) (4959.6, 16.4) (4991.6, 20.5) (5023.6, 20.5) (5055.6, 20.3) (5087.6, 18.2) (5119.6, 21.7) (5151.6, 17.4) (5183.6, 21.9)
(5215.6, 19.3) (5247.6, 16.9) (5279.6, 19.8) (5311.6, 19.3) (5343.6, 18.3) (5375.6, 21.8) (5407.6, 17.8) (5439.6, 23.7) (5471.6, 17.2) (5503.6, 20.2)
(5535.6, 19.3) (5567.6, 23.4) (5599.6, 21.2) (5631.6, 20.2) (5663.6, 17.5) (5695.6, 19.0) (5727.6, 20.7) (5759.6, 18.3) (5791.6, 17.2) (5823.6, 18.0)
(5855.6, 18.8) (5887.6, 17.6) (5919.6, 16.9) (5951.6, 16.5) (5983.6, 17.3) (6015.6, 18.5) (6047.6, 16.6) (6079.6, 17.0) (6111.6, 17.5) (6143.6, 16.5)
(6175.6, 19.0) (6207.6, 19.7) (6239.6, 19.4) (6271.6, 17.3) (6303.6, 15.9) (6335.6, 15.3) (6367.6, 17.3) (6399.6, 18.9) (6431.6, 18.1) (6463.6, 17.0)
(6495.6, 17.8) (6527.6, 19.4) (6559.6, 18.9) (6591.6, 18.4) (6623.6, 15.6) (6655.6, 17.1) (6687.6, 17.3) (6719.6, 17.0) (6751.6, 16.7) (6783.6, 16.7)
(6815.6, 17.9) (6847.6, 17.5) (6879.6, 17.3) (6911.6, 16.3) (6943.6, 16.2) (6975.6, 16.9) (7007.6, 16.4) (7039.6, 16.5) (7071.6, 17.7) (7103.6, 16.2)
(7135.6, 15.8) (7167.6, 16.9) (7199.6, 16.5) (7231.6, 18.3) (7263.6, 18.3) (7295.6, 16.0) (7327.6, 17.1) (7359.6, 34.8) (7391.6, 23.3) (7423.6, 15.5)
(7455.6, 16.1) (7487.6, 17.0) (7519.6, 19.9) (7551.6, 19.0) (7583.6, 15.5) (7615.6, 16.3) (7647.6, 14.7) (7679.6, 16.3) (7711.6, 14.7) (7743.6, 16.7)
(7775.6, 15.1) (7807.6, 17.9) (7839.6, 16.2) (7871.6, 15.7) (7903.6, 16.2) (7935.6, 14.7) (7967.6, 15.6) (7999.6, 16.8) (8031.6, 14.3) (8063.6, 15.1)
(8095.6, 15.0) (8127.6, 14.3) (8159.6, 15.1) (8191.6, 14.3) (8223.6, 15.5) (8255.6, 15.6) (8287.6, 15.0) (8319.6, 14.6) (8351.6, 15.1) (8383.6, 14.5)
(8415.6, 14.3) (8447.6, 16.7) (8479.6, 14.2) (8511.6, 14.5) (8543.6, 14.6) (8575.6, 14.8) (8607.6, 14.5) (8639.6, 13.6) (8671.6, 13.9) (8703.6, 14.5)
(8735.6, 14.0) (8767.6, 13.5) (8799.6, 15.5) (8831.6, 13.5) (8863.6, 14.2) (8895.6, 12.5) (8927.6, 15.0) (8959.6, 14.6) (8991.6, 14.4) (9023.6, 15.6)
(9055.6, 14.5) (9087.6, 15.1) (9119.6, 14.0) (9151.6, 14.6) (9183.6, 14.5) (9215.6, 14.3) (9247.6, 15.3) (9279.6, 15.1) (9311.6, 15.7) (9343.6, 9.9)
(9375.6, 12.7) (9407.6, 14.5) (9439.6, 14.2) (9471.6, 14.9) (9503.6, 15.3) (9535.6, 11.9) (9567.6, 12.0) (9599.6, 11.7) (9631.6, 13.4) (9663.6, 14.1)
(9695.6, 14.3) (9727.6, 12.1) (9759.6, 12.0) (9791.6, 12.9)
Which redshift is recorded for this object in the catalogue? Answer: 0.12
